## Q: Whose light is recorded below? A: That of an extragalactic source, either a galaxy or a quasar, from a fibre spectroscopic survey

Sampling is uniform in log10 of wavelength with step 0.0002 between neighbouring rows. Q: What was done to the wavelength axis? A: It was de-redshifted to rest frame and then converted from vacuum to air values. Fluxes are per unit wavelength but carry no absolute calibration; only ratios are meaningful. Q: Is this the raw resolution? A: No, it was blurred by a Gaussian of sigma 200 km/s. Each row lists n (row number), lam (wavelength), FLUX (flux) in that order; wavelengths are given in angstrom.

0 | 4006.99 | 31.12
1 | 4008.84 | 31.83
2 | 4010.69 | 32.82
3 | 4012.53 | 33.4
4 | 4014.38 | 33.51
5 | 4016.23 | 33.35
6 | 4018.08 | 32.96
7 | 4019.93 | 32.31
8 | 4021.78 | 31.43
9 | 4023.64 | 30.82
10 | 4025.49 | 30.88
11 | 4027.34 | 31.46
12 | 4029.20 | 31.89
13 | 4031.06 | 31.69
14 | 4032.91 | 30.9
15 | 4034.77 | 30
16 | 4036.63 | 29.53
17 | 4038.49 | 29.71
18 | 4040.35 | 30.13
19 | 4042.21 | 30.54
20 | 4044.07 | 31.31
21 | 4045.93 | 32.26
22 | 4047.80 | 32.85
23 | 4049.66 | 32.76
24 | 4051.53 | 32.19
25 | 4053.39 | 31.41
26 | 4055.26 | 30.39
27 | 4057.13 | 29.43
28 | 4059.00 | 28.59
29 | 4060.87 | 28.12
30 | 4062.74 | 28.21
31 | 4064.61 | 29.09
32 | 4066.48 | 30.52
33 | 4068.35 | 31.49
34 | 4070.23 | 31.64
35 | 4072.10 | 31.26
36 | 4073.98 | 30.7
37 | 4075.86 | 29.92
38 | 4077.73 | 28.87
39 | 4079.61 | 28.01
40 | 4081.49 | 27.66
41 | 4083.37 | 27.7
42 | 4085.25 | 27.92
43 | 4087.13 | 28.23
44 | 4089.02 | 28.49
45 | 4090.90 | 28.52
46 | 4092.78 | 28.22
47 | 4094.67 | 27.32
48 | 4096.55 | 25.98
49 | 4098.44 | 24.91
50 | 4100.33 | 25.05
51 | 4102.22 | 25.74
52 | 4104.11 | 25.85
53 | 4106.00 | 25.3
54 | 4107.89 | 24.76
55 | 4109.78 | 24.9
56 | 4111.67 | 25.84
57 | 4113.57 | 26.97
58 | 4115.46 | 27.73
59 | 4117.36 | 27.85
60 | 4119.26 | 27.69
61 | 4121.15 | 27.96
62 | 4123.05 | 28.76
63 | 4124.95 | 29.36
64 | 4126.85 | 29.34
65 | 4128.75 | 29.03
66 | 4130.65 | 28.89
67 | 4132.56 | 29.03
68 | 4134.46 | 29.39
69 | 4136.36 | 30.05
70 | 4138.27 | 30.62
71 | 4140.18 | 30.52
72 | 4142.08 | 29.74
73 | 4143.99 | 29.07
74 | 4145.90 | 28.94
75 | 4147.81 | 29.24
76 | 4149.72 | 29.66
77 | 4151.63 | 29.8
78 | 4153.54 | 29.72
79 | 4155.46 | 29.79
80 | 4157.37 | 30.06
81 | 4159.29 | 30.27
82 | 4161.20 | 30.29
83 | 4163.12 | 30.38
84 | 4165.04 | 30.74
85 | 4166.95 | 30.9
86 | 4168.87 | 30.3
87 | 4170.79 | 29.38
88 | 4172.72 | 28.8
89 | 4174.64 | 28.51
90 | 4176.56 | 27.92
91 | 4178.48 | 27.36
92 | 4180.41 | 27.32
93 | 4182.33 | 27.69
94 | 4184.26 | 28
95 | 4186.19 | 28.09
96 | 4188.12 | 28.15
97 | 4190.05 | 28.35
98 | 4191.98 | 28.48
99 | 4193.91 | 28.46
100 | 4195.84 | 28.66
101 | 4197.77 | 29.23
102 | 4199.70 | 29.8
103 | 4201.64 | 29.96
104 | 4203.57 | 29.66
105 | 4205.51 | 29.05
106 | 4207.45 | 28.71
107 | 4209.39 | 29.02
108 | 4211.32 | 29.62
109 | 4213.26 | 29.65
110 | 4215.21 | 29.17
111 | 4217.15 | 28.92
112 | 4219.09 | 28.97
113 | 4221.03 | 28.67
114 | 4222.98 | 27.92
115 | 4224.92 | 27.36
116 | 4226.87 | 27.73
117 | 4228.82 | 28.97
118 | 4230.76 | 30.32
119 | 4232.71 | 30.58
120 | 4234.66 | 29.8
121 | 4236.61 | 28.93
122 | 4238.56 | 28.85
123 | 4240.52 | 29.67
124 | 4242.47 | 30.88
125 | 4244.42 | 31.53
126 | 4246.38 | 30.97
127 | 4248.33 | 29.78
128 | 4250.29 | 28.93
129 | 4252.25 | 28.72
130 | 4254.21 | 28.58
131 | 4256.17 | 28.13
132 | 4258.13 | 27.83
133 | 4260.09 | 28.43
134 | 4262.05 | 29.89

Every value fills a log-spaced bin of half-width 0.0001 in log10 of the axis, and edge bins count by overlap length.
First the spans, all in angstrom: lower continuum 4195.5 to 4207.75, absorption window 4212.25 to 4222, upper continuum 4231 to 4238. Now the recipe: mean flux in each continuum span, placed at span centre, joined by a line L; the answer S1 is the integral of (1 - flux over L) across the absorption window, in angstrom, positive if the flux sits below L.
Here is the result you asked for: 0.2 angstrom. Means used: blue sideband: 29.4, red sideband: 29.8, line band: 29.1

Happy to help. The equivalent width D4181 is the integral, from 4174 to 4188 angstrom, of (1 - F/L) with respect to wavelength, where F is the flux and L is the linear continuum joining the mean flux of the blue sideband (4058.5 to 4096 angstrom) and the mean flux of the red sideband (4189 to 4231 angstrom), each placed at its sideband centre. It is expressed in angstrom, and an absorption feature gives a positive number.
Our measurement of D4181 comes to 0.5 angstrom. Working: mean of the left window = 29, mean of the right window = 28.9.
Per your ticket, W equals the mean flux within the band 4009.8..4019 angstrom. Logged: 33.2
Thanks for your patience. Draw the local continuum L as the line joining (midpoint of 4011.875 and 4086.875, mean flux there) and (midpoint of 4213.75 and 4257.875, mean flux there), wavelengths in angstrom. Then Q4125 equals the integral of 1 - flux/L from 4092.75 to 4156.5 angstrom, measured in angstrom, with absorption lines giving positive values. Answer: 4.28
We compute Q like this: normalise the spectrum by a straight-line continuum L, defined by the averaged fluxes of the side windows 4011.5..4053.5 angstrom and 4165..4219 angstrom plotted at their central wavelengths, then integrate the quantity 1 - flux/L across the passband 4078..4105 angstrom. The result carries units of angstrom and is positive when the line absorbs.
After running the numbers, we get 3.1 angstrom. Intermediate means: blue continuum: 31.6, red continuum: 28.9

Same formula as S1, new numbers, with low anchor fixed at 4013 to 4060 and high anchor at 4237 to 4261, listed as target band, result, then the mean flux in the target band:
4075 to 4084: 0.7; 28.5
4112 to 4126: 1.2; 28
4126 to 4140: 0.4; 29.5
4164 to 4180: 0.5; 29.2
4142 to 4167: 0.3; 29.9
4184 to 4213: 0.9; 28.9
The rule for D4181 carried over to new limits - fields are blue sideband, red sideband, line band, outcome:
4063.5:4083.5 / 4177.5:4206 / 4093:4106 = 1.6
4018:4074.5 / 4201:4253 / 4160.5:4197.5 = 1.1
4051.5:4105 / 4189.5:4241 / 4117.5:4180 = -1.2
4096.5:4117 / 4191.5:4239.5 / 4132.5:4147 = -1.6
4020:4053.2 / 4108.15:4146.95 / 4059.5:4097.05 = 1.3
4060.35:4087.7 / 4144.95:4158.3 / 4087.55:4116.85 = 3.0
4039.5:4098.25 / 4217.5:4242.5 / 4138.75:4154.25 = -0.1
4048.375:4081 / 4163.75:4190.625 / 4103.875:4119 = 1.7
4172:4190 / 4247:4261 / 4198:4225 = -0.8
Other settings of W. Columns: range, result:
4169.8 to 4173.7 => 29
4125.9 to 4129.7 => 29.2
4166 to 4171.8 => 30.1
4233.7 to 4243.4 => 29.6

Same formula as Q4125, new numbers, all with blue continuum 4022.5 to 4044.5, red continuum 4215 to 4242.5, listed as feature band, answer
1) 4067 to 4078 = -0.1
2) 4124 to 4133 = 0.2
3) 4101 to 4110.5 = 1.5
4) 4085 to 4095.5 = 0.7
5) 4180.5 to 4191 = 0.5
